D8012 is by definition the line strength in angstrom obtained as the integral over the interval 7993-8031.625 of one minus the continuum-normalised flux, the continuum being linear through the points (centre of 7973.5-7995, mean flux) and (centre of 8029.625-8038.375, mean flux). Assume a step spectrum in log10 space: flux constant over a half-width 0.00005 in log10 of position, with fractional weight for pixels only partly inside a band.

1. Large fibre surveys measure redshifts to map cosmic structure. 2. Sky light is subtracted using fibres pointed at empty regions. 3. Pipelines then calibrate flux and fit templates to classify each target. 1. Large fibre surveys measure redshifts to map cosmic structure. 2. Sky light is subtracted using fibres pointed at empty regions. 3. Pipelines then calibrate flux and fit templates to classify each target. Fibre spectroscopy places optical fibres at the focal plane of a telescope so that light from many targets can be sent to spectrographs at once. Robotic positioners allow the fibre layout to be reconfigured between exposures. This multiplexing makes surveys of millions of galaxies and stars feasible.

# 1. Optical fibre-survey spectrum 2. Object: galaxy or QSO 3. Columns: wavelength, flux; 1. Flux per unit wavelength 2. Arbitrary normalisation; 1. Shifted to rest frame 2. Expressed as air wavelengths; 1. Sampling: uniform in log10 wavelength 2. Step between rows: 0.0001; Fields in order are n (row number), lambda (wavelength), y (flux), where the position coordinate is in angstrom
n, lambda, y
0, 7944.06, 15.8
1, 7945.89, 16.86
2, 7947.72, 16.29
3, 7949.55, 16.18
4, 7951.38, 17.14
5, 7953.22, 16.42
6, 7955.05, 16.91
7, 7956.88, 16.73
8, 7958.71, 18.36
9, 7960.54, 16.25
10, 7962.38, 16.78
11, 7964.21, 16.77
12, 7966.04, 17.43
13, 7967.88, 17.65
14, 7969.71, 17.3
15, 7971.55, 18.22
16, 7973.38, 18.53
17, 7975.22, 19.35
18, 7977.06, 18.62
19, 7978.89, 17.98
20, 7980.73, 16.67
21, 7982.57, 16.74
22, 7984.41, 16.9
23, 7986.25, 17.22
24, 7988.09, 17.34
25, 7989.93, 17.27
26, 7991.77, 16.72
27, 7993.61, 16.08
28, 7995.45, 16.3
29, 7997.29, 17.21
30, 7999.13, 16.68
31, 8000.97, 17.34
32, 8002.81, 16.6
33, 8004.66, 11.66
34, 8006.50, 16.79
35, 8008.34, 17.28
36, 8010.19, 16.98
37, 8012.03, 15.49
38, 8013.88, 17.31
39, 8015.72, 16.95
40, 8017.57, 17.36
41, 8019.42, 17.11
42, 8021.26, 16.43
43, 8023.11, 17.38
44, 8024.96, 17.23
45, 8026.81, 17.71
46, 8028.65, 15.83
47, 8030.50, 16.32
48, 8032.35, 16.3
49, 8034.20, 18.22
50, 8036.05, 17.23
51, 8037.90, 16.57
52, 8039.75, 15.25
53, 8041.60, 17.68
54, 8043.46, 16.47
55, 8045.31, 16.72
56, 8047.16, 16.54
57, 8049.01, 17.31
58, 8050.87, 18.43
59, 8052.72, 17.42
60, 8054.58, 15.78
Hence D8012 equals 1.25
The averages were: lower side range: 17.4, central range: 16.6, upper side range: 16.9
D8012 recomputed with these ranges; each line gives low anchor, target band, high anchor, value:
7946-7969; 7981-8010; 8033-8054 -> 0.71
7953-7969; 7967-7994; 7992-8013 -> -1.37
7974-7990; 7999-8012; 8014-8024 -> 0.86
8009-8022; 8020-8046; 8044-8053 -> 0.35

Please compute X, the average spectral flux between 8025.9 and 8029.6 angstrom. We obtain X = 16.8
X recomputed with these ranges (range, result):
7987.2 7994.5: 16.9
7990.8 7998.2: 16.6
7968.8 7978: 18.4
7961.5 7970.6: 17.2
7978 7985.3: 17.1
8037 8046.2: 16.5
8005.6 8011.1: 17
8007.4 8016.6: 16.8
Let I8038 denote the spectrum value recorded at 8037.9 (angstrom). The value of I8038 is 16.57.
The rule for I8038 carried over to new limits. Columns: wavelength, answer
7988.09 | 17.34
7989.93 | 17.27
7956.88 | 16.73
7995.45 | 16.3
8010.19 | 16.98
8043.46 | 16.47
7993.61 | 16.08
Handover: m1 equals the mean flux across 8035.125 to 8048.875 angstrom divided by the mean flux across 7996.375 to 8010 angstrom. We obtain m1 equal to 1.0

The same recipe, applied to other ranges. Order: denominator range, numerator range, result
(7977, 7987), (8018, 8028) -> 0.99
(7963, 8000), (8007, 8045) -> 0.97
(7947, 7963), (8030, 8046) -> 1.00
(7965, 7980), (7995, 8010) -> 0.90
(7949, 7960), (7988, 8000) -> 0.99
